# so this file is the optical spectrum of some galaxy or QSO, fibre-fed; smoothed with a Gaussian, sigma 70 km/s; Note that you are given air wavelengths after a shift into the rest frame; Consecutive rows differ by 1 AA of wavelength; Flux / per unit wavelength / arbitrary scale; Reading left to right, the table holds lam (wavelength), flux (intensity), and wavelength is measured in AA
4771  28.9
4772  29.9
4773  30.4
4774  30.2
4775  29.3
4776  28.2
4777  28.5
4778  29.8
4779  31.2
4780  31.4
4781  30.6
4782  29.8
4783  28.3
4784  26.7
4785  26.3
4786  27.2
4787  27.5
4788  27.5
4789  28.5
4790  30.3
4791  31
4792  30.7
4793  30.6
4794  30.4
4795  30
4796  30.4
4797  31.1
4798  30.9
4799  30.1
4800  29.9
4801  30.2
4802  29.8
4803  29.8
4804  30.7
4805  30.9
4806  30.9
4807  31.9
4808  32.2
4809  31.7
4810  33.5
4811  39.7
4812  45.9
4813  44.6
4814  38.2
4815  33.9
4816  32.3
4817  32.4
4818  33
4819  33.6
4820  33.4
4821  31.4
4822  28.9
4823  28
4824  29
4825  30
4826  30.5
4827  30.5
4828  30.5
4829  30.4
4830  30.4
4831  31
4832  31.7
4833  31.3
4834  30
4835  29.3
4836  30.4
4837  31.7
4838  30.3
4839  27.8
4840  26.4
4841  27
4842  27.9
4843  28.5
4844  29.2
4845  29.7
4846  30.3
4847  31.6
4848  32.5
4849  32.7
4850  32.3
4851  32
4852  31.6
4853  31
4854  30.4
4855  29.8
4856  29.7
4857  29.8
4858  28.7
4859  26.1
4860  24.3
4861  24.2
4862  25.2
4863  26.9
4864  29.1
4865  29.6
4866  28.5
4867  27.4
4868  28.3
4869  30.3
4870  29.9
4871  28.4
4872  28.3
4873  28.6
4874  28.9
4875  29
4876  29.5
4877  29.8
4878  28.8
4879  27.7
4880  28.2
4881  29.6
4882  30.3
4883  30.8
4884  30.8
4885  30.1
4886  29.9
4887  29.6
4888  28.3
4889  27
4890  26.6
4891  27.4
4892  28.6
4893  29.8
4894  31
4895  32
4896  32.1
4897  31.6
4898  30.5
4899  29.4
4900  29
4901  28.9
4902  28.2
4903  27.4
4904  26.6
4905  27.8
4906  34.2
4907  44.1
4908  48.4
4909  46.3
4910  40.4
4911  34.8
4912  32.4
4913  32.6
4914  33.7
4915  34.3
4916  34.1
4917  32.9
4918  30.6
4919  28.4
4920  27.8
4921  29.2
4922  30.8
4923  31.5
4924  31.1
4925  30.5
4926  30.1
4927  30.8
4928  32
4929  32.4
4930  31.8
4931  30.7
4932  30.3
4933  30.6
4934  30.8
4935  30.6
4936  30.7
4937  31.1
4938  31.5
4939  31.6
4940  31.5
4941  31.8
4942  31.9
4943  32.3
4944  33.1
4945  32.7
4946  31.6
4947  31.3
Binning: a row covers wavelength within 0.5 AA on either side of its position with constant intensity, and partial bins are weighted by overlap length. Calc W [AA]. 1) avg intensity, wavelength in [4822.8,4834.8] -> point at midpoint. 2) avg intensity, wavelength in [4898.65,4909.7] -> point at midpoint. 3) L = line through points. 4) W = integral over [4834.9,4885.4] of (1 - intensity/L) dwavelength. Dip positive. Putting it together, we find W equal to 4.1 AA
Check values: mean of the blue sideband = 30.3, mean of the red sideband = 33.8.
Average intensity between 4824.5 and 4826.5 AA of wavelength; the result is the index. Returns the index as 30.2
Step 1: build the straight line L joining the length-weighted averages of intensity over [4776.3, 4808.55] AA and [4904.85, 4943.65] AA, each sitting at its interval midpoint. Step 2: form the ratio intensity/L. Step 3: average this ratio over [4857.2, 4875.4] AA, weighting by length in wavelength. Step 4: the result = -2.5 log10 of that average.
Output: 0.13 mag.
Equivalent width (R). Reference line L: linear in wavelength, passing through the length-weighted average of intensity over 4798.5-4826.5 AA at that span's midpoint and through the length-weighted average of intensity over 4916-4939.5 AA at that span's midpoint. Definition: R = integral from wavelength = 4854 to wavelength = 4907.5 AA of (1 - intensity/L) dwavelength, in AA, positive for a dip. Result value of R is 4.1 AA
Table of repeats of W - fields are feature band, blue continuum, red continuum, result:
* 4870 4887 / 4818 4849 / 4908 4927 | 1.3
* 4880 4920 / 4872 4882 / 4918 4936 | -2.7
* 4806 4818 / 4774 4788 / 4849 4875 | -2.8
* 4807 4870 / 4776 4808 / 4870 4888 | -2.7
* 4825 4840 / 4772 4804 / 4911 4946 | 0.0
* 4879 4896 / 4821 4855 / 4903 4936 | 1.3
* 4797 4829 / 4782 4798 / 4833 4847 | -3.6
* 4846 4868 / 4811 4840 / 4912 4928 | 1.8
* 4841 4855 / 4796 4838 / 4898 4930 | 0.7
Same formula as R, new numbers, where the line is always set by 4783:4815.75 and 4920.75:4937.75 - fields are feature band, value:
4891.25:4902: 0.3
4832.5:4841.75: 0.6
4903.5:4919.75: -2.1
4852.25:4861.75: 0.9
